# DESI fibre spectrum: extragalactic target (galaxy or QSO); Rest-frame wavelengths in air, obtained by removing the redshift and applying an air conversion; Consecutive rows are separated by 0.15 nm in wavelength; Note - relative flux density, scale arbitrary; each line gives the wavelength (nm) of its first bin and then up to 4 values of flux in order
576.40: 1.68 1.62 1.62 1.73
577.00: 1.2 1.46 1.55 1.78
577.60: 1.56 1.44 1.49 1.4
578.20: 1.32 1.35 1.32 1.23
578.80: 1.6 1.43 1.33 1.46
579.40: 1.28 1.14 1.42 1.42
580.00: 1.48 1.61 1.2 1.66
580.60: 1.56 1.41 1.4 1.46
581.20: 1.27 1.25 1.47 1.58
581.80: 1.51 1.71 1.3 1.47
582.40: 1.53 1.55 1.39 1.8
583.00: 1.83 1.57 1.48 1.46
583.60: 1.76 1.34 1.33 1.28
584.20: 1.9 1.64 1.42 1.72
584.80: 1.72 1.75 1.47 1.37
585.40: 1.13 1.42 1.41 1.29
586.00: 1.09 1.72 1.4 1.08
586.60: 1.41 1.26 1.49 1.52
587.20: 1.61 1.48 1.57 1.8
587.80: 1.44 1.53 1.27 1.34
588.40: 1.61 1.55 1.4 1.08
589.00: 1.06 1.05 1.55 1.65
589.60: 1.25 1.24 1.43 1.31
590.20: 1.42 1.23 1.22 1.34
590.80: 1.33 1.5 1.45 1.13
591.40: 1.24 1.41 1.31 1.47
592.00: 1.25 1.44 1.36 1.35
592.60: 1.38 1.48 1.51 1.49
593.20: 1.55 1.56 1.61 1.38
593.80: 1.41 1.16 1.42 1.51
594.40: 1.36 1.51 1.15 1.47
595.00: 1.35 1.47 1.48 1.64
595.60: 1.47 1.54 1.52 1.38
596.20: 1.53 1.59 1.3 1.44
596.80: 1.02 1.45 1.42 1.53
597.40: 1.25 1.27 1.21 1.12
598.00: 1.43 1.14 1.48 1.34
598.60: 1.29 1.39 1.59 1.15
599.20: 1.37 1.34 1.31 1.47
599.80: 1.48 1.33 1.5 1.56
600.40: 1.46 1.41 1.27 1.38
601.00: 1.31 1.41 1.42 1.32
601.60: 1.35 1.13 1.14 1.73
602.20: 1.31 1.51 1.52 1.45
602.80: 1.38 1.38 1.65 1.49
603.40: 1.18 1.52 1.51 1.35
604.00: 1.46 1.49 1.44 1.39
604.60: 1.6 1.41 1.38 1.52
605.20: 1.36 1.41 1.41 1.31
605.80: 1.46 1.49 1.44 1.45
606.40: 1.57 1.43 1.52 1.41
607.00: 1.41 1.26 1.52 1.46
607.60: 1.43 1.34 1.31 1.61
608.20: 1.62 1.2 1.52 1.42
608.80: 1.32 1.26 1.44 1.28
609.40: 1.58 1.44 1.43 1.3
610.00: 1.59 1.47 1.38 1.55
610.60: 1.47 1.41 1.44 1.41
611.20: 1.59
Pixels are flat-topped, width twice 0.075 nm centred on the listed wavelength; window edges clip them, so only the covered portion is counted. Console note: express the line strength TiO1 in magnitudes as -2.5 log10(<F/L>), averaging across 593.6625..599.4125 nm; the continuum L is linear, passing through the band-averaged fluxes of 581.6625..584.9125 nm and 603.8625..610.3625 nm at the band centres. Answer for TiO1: 0.08 mag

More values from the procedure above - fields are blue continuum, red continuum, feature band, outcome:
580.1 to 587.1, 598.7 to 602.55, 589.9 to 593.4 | 0.04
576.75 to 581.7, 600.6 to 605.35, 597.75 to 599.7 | 0.06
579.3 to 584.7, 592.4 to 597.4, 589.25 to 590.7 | 0.07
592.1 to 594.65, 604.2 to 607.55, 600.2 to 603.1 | 0.03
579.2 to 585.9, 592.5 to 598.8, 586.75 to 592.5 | 0.04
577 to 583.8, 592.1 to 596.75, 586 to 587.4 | 0.03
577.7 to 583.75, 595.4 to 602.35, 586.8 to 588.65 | -0.06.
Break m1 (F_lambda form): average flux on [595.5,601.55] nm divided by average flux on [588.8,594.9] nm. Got 1.01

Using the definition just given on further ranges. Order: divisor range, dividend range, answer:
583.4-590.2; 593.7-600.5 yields 0.97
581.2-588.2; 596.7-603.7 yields 0.92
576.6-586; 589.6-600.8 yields 0.94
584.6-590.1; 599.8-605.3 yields 1.00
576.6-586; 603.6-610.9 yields 0.97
